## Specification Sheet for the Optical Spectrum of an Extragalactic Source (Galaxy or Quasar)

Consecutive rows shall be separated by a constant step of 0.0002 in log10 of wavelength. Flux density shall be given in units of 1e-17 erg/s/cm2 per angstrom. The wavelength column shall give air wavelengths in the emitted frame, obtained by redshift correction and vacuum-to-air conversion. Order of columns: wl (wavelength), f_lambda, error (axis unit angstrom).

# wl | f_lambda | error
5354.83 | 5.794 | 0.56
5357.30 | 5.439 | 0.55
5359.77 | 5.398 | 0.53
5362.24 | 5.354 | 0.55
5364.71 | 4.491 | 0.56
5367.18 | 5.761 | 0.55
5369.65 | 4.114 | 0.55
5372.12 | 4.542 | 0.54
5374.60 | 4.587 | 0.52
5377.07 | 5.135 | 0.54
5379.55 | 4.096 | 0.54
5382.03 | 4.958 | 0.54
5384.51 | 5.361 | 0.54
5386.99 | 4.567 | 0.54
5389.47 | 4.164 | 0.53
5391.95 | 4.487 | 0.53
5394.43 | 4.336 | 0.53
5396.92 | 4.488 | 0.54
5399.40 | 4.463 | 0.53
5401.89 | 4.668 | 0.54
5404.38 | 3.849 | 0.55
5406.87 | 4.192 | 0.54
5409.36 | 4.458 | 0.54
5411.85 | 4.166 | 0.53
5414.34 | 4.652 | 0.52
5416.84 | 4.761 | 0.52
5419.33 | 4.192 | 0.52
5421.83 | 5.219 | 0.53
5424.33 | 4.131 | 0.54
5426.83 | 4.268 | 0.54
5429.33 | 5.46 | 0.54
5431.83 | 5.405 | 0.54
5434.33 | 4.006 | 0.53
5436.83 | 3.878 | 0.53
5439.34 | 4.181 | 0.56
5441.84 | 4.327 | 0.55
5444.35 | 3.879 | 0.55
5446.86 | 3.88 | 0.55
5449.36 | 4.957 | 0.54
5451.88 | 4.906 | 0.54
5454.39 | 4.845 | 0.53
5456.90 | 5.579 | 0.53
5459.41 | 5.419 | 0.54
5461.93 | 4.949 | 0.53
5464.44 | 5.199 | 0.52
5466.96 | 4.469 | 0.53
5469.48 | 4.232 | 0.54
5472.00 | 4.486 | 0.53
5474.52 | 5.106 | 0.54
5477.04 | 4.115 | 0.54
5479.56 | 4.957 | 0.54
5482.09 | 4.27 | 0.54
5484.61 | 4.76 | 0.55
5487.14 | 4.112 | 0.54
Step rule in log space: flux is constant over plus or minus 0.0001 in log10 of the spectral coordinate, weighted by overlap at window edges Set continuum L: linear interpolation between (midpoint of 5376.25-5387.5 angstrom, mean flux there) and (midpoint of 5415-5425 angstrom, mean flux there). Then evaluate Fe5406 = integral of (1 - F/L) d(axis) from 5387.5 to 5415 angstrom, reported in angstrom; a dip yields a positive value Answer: 2.1 angstrom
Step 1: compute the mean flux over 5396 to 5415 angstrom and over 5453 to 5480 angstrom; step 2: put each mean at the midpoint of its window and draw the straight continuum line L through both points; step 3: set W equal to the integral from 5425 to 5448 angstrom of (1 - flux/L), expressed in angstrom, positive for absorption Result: 1.2 angstrom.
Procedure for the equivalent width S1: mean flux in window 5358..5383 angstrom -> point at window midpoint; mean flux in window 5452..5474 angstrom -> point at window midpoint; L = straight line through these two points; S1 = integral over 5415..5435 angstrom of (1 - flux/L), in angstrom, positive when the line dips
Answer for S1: 0.8 angstrom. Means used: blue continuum 4.85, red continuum 4.91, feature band 4.7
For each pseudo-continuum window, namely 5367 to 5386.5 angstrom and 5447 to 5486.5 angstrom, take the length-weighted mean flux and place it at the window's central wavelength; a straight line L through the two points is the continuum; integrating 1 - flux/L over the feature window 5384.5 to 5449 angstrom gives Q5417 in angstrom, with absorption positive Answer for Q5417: 4.6 angstrom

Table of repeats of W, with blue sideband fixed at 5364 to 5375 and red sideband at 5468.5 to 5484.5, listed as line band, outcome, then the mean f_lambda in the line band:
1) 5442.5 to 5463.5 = -1.0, 4.8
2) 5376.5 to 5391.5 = 0.0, 4.68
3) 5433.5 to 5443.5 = 1.1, 4.09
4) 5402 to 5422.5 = 1.0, 4.43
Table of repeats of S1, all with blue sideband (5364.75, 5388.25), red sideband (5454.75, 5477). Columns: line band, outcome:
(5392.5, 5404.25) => 0.9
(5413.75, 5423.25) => 0.2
